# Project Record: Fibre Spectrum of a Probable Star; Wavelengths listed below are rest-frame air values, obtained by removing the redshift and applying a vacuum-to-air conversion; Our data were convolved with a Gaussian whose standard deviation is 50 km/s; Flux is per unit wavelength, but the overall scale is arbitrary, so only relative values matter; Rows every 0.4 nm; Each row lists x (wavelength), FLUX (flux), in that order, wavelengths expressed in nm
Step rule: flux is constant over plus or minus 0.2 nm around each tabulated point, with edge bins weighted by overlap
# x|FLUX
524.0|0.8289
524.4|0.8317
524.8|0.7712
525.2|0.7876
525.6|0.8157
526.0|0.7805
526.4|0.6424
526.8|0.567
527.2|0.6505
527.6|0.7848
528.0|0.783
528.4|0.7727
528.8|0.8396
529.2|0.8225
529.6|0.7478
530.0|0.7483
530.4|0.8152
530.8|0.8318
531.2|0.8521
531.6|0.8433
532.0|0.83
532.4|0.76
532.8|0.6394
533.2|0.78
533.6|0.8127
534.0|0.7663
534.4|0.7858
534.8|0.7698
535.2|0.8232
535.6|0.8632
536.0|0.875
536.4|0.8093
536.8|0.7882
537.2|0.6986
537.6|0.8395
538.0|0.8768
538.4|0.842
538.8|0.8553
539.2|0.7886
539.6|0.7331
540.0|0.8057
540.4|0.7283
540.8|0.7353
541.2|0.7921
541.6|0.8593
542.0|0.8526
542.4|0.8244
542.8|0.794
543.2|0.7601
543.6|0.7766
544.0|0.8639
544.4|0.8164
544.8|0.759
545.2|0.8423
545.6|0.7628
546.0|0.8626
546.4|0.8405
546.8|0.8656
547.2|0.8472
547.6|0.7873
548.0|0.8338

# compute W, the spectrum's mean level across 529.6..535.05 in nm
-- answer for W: 0.786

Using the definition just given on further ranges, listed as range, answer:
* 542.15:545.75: 0.801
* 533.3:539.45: 0.812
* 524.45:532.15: 0.774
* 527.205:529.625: 0.784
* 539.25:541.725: 0.774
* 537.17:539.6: 0.818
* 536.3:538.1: 0.798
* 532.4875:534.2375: 0.751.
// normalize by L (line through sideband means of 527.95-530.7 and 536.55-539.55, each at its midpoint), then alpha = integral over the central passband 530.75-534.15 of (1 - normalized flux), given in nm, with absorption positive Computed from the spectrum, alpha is 0.04 nm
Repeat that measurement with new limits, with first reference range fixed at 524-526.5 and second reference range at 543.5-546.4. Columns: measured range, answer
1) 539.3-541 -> 0.11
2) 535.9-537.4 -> 0.03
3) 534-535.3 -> 0.02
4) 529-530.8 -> 0.00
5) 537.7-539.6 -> -0.06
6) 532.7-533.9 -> 0.06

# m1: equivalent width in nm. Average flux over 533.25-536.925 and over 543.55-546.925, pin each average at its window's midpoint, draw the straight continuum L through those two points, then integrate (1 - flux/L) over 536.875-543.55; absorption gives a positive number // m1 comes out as 0.14 nm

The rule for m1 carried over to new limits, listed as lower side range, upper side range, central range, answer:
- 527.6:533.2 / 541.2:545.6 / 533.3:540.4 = -0.04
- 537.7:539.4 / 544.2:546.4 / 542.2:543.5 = 0.05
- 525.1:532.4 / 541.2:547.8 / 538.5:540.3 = 0.02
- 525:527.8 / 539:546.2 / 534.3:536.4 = -0.17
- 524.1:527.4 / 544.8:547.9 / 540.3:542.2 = 0.01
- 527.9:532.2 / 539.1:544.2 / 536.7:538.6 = -0.03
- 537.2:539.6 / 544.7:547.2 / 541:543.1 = 0.00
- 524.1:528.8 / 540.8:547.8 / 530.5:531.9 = -0.13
